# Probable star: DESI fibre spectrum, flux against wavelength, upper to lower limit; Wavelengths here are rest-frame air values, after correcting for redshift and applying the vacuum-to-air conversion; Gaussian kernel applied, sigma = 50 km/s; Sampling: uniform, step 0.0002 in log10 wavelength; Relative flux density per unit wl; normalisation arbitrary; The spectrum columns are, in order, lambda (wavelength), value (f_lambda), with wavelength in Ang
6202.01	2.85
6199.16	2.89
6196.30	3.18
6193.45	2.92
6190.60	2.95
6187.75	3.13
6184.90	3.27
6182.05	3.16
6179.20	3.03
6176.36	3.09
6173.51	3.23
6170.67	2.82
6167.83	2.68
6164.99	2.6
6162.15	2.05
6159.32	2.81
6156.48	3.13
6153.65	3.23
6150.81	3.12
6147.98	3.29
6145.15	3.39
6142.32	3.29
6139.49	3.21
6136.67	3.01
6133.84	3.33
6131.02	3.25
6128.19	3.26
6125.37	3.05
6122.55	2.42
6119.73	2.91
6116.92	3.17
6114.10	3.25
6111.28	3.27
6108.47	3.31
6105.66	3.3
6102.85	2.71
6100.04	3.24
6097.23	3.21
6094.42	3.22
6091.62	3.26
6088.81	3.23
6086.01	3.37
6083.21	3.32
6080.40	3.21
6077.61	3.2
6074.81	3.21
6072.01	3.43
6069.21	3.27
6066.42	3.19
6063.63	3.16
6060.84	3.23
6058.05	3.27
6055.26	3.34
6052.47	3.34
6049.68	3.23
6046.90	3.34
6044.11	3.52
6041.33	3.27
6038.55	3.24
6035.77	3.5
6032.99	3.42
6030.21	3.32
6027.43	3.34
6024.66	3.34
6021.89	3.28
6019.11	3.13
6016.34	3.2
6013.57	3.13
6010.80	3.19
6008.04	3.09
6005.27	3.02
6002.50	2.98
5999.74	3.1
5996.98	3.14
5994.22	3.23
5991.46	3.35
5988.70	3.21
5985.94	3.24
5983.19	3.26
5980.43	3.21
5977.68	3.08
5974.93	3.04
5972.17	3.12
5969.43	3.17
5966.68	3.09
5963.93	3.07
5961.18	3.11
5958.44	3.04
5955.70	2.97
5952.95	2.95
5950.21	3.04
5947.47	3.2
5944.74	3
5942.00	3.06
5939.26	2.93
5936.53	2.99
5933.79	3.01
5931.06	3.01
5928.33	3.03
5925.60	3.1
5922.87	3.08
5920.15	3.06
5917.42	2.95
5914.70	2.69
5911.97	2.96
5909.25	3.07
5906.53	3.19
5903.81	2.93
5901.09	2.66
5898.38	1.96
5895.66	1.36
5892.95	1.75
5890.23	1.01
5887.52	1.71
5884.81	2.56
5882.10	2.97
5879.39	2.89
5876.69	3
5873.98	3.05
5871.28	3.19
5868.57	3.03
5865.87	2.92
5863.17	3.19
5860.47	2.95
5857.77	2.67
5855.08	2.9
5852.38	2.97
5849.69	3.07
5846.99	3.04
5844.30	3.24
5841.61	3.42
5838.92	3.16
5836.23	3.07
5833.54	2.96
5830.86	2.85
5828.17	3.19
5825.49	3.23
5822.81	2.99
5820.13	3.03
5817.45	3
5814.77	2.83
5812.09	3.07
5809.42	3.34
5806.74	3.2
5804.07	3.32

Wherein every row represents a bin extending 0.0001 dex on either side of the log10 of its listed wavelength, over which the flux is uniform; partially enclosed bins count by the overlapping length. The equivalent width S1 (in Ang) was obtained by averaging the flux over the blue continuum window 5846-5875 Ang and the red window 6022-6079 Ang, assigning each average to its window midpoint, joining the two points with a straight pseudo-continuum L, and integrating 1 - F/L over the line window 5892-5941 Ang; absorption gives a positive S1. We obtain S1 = 5.0 Ang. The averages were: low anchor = 3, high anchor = 3.31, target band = 2.77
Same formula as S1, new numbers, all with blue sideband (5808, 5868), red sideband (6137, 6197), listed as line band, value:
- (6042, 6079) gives -3.1 Ang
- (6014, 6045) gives -2.8 Ang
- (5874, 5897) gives 6.3 Ang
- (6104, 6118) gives -1.0 Ang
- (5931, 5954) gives 0.1 Ang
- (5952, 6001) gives -1.5 Ang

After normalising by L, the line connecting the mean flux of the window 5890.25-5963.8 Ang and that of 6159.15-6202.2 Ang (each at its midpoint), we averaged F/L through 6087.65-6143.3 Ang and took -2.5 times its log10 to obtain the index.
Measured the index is -0.089 mag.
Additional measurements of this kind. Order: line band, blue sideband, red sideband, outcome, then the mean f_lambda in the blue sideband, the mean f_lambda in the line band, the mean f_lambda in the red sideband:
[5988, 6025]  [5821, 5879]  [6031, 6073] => 0.03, 3.05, 3.17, 3.32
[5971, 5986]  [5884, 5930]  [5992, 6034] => -0.06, 2.54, 3.15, 3.2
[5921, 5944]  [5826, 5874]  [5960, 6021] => 0.03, 3.05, 3.03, 3.14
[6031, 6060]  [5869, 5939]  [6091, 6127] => -0.13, 2.7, 3.34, 3.1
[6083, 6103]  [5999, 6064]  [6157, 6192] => -0.04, 3.25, 3.22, 2.91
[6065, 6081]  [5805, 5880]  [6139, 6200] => -0.08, 3.05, 3.26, 3.02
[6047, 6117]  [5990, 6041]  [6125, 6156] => -0.01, 3.22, 3.24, 3.22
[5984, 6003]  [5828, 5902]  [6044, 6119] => -0.05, 2.73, 3.19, 3.24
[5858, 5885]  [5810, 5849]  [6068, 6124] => 0.04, 3.08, 2.98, 3.17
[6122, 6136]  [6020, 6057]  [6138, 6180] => -0.01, 3.34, 3.1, 3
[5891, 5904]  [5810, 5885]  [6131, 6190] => 0.45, 3.03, 2.01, 3.05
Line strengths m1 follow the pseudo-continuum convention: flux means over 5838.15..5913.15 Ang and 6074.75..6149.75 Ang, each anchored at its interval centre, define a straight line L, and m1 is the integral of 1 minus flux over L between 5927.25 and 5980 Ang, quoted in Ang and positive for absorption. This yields -3.0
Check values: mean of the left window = 2.74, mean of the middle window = 3.05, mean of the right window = 3.18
